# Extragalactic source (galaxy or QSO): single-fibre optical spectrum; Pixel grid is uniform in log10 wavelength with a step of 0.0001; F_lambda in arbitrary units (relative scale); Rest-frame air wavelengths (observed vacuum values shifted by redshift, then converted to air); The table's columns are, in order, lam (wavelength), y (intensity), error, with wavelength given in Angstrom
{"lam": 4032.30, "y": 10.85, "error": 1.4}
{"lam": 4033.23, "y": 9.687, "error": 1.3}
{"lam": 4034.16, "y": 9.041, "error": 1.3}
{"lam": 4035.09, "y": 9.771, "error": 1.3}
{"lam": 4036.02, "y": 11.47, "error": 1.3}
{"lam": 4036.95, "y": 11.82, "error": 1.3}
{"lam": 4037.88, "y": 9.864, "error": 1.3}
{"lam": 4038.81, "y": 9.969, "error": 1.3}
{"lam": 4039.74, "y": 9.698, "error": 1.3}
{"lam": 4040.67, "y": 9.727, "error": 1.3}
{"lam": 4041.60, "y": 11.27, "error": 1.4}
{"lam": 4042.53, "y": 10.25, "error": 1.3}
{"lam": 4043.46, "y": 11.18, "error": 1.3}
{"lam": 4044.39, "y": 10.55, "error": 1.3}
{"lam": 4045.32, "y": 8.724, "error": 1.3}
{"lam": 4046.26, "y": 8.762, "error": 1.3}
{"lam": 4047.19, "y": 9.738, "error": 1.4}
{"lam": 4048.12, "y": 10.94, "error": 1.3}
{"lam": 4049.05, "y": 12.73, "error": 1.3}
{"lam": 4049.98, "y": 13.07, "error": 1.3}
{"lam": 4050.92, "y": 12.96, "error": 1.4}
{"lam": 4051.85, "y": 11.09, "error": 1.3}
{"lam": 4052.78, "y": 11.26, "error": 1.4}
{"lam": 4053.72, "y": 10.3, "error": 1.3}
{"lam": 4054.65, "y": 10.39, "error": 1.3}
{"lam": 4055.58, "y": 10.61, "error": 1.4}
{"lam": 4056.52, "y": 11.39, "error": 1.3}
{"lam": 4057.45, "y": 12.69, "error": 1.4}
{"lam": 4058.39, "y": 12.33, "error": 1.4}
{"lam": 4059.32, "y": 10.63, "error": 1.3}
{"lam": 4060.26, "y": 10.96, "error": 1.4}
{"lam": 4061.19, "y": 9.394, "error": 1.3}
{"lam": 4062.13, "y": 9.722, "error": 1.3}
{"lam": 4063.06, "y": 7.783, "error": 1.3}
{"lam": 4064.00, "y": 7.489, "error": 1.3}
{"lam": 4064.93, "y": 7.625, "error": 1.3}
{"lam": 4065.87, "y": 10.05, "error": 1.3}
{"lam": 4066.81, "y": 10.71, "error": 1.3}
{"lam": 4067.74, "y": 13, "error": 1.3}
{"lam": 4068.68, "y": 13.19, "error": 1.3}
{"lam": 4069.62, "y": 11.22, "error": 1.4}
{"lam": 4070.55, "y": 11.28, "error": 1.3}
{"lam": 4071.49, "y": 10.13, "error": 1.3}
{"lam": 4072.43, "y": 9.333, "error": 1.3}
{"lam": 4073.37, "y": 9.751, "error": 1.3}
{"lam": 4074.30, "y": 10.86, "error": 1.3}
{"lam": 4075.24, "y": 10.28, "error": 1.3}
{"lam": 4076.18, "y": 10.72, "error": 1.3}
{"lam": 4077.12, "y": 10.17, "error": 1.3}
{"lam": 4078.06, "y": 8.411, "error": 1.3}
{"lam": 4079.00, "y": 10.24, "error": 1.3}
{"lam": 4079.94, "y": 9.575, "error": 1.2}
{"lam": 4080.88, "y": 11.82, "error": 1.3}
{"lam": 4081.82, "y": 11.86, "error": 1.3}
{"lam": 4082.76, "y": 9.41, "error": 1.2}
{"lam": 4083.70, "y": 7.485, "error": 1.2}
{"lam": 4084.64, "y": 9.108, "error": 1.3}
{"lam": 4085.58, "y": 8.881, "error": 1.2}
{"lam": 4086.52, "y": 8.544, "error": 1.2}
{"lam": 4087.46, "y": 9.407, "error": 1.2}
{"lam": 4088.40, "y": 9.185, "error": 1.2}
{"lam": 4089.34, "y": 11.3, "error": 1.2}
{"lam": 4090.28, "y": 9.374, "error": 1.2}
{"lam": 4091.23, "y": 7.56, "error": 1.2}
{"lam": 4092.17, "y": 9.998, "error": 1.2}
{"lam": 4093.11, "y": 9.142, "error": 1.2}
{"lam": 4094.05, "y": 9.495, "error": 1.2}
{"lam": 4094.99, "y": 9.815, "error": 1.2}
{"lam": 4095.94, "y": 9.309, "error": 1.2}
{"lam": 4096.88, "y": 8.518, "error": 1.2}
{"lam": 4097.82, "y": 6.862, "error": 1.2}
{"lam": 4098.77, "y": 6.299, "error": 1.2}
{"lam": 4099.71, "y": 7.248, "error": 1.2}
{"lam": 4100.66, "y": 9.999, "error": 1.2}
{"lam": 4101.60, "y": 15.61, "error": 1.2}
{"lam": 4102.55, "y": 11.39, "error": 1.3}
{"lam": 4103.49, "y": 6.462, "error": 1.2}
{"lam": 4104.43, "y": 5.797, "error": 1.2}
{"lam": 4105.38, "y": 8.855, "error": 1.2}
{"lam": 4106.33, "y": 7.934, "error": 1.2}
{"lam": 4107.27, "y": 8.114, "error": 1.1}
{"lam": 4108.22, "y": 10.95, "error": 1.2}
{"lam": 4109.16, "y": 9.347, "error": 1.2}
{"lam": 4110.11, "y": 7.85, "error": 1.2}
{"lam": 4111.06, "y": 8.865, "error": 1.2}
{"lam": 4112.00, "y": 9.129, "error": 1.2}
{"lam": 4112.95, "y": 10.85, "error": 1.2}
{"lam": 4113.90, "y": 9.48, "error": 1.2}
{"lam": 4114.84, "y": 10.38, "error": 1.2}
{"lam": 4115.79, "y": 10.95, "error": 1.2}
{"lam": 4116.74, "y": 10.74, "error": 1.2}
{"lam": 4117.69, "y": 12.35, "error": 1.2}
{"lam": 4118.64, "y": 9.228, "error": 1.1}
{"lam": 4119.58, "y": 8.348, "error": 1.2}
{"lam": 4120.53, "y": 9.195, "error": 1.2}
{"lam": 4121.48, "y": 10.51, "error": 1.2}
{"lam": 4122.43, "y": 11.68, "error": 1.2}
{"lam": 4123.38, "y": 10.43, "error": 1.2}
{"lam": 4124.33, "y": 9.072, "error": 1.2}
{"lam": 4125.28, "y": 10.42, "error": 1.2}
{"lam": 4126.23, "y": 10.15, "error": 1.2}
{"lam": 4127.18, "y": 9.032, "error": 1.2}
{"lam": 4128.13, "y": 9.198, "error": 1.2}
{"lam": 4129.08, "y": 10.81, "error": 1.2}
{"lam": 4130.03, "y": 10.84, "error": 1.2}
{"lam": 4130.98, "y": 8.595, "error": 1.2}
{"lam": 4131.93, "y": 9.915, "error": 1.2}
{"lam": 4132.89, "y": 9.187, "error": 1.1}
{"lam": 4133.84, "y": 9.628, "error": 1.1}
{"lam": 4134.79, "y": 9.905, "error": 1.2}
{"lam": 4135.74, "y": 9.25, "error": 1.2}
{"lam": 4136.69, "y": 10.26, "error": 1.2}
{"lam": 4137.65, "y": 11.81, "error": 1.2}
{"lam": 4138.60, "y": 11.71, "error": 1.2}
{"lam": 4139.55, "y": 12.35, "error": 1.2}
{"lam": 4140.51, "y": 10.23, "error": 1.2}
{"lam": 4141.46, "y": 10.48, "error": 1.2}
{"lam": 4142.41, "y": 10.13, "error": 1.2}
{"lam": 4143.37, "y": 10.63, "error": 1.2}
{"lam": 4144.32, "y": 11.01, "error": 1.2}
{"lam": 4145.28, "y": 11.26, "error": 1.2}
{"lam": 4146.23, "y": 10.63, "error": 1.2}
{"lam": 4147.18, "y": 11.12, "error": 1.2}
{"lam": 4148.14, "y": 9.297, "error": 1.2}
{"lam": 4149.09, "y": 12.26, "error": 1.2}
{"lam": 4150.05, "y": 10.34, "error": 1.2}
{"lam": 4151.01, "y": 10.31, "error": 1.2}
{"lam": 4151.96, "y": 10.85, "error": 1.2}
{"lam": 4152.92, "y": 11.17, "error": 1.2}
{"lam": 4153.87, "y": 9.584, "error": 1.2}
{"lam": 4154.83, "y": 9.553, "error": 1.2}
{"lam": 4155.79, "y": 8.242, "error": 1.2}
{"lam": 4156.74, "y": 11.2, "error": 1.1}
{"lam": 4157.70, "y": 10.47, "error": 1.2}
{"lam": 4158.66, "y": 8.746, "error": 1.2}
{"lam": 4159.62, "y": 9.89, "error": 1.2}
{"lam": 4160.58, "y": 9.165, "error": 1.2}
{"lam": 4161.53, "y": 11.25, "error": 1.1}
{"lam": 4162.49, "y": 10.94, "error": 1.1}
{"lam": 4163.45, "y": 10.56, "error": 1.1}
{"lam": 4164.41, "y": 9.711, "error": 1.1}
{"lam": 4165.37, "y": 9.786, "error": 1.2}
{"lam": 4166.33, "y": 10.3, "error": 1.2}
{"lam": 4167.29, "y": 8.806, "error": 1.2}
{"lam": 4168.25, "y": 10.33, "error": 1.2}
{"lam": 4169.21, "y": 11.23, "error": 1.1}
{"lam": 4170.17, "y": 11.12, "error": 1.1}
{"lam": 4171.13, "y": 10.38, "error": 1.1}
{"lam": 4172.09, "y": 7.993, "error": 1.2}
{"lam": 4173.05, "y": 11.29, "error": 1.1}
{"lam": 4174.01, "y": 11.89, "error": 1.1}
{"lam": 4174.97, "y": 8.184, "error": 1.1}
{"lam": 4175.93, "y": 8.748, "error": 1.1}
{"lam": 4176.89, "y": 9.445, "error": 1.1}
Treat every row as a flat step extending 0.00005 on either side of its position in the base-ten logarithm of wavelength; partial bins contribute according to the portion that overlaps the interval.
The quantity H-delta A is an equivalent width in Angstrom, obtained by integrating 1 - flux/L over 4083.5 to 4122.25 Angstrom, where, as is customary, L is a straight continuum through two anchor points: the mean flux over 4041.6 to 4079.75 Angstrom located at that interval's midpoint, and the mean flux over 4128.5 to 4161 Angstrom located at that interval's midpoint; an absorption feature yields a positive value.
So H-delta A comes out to 4.2 Angstrom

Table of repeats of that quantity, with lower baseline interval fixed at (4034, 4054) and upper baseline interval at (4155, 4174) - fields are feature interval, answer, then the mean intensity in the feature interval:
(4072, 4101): 3.12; 9.35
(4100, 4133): 1.84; 9.75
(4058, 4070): 0.32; 10.3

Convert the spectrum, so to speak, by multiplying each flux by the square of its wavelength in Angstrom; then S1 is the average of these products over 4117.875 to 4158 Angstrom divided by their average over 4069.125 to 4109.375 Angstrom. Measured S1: 1.11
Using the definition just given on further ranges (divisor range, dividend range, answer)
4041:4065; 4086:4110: 0.87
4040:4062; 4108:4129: 0.94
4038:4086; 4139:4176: 1.04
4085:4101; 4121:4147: 1.19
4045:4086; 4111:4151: 1.02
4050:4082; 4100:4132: 0.95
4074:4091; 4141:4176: 1.09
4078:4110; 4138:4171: 1.17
